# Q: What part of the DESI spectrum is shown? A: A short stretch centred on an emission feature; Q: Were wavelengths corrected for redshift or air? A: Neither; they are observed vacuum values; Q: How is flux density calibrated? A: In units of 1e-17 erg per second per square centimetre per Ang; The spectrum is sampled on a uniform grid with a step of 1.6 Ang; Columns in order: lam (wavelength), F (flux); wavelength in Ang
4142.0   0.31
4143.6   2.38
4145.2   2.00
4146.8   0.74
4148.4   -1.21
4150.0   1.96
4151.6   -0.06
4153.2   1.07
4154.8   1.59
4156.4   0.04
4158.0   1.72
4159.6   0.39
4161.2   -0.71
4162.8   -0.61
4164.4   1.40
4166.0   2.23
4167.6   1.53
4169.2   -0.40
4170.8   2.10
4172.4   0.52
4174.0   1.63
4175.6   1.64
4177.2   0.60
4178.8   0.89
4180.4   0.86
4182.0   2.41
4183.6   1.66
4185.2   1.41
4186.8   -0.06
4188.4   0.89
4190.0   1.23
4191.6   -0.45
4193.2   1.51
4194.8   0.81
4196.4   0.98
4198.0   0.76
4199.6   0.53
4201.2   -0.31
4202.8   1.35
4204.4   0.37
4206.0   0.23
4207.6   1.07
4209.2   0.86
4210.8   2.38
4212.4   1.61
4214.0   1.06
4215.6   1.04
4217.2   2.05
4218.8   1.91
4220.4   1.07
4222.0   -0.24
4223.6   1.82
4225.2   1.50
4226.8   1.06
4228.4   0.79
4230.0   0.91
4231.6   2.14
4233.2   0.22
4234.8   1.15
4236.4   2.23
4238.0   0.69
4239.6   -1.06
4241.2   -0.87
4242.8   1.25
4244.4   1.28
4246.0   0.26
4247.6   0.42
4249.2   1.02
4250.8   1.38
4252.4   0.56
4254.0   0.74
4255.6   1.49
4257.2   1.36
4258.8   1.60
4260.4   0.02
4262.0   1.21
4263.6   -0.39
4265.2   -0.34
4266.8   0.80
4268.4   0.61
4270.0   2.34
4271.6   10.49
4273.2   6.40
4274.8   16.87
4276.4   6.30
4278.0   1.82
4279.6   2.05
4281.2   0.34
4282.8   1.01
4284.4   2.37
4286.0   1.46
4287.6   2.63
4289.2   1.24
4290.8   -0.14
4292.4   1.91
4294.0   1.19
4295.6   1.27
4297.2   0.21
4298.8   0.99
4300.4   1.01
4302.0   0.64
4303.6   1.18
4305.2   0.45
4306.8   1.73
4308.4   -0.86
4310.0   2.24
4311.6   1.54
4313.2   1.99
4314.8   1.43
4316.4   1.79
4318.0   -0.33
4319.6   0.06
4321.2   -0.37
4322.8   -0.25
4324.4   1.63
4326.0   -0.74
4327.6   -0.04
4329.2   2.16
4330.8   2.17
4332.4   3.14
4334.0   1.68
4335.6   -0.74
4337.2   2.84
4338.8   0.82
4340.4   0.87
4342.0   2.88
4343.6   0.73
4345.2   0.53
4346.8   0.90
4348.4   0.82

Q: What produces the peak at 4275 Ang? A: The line [O II]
